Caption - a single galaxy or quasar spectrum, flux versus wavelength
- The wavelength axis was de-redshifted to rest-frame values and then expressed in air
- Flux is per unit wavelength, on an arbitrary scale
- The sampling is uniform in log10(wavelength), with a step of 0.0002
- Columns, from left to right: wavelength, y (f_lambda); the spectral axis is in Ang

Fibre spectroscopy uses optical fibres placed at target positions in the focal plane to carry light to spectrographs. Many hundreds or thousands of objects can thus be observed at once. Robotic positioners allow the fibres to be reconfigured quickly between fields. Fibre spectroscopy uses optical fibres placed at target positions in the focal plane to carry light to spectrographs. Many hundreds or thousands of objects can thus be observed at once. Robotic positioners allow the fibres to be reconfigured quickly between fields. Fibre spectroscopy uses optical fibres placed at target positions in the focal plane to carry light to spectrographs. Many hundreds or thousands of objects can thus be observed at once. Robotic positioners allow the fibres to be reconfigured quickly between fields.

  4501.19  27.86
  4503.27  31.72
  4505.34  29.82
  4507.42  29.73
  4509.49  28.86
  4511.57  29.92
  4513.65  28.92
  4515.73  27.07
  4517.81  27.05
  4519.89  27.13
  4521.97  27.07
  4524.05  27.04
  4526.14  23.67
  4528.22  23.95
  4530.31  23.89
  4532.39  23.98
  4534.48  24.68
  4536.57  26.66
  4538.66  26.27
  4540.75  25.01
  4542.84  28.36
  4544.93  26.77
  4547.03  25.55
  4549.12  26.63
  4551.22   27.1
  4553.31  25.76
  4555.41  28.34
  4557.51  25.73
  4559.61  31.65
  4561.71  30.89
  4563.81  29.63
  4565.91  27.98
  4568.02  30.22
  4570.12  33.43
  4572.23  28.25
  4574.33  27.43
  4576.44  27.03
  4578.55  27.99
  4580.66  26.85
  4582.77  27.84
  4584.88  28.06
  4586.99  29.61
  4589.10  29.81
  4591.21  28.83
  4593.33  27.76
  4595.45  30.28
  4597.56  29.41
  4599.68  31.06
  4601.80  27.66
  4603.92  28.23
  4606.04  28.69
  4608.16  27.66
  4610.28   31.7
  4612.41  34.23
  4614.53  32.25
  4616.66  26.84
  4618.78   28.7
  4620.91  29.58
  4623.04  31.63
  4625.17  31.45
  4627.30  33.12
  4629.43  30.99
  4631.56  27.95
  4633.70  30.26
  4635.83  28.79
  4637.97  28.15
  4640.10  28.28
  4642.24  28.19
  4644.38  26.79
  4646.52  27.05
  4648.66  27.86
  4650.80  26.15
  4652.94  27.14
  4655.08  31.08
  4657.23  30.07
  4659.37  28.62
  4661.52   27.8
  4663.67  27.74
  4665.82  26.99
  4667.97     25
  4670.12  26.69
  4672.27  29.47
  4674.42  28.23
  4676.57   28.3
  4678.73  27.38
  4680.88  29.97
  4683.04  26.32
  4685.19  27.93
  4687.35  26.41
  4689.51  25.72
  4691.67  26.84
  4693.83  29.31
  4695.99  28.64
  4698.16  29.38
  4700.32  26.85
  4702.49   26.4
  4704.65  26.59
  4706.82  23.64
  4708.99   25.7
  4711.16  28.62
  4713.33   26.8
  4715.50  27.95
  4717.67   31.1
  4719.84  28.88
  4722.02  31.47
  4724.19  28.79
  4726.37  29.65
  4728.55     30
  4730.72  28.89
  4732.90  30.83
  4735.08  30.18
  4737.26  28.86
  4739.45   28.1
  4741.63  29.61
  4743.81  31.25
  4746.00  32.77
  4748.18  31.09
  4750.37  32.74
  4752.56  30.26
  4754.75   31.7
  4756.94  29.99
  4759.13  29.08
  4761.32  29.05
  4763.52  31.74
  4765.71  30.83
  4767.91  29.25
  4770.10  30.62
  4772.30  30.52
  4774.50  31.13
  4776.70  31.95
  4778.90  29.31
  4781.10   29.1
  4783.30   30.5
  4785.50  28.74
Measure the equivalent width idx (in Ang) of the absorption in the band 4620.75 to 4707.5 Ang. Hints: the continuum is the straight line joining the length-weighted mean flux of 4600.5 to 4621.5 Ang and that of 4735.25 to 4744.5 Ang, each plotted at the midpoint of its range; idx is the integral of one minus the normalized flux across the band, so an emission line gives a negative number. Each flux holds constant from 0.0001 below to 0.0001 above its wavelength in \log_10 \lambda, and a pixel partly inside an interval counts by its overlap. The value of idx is 4.0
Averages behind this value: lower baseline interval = 29.6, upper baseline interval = 29.5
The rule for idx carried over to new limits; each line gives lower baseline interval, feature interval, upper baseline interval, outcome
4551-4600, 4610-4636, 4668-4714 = -2.2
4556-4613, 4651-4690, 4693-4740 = 1.2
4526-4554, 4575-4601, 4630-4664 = -1.8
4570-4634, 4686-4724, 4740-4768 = 3.3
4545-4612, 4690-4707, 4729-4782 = 1.4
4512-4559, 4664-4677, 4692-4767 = 0.4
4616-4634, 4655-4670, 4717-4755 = 1.1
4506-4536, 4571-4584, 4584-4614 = 0.5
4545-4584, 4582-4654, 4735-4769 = -0.9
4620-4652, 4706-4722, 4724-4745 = 0.9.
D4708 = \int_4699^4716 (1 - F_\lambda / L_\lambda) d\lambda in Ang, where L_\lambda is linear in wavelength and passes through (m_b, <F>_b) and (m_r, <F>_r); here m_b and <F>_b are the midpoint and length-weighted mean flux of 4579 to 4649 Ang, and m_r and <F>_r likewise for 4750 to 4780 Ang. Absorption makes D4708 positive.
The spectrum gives 1.97 Ang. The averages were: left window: 29.3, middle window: 26.6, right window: 30.5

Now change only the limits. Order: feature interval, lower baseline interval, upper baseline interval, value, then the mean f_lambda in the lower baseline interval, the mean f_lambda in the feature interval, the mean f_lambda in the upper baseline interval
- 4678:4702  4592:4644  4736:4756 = 2.03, 29.7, 27.7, 30.7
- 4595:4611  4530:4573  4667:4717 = -1.04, 27.5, 29.3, 27.3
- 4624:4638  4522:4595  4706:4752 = -0.97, 27.5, 30.2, 29.4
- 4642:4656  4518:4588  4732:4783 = 0.52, 27.3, 27.7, 30.4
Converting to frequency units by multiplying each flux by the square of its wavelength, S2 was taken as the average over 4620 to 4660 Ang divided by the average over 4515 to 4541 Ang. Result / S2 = 1.2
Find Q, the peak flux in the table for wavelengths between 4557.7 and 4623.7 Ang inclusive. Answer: 34.23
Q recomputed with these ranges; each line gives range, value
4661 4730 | 31.47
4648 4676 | 31.08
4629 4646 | 30.99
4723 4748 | 32.77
